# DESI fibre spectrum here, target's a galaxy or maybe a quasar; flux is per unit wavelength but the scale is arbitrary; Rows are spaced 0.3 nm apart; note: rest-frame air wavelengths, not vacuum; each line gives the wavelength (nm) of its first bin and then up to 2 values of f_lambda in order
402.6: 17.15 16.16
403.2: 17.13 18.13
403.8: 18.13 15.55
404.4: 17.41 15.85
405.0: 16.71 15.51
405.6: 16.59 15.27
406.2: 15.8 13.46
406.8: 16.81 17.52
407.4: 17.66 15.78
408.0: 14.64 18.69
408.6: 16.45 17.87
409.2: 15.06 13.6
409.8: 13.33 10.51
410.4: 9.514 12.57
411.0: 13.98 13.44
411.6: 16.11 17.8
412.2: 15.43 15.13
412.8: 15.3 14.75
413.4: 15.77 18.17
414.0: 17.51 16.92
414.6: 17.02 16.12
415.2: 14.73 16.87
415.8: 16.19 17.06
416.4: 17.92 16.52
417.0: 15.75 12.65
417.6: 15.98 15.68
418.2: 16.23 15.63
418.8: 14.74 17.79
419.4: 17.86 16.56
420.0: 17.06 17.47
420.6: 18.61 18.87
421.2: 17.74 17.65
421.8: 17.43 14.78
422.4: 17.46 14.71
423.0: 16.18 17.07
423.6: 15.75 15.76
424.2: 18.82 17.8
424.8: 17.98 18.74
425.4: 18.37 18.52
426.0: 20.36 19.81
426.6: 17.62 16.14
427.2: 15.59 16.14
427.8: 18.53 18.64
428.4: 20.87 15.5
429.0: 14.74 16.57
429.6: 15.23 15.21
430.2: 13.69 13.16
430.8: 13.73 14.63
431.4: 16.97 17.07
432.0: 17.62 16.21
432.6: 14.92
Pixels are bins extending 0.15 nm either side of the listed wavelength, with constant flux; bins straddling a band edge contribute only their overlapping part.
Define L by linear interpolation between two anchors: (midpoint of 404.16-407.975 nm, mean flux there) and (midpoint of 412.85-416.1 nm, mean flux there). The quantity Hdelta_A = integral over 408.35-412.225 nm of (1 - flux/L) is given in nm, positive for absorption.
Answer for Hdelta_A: 0.45 nm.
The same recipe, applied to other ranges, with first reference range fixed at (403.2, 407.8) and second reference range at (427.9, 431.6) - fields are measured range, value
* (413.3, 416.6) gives -0.12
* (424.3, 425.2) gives -0.13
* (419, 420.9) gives -0.19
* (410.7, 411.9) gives 0.12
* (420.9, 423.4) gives -0.12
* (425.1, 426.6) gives -0.30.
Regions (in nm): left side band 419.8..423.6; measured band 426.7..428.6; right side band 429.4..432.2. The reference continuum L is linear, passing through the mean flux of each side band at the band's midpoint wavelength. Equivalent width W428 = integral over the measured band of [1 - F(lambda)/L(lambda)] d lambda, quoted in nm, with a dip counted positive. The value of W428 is -0.20 nm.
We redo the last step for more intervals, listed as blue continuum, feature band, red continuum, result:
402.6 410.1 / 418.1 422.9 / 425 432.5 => -0.11 nm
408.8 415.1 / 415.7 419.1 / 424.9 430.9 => -0.06 nm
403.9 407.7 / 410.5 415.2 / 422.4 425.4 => 0.26 nm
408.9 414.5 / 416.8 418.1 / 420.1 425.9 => 0.08 nm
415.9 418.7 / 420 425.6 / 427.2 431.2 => -0.49 nm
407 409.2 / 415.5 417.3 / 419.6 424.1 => 0.05 nm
